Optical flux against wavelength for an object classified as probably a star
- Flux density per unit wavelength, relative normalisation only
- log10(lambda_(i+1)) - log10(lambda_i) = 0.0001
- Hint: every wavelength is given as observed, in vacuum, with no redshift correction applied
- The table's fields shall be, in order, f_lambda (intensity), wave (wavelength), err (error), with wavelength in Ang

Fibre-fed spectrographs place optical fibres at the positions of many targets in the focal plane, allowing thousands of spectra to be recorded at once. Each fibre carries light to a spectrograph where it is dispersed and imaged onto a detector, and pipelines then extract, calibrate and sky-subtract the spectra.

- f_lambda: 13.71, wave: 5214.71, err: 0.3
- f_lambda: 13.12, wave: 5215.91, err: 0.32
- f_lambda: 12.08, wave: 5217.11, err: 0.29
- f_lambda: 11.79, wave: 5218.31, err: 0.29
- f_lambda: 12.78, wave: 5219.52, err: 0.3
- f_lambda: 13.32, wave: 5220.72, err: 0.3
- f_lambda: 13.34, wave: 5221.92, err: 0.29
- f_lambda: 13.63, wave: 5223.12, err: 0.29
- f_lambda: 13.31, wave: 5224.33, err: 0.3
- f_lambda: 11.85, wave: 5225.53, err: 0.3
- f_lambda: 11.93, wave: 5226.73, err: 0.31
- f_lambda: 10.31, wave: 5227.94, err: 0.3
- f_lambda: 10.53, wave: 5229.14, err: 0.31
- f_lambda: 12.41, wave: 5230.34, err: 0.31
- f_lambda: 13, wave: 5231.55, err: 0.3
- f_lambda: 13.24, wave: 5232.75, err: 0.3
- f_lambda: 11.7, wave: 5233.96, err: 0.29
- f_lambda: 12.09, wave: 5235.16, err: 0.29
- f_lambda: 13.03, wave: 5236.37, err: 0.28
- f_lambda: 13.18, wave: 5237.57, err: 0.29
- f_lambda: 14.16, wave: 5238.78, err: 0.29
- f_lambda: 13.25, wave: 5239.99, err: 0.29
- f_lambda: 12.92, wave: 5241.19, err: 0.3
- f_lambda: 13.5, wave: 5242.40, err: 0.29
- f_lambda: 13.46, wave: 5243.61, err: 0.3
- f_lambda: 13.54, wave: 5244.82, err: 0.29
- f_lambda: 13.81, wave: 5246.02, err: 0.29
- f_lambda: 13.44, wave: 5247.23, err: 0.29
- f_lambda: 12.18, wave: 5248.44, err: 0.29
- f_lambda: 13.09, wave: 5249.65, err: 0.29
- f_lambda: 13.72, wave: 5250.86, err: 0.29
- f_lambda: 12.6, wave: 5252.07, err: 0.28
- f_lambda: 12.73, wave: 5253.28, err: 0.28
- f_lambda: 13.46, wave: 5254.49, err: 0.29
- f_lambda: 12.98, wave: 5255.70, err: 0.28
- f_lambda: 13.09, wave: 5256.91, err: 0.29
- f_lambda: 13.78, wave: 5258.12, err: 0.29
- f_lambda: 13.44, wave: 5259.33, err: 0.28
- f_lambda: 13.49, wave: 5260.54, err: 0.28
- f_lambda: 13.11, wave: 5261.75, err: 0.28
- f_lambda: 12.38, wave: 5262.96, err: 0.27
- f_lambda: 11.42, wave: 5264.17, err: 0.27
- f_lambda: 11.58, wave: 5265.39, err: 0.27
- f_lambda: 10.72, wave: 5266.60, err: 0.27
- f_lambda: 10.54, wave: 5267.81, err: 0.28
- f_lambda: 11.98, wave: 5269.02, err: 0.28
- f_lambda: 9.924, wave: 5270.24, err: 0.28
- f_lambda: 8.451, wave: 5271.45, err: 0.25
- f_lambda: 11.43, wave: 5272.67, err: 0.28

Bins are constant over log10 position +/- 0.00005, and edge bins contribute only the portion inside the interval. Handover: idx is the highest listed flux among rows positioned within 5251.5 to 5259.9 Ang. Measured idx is 13.78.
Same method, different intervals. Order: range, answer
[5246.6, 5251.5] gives 13.72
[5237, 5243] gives 14.16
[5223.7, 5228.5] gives 13.31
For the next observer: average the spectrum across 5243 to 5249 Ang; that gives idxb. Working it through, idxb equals 13.3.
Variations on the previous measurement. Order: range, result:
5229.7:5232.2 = 12.7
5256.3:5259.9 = 13.4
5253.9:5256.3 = 13.2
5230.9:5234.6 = 12.6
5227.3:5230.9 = 11.1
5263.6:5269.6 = 11.2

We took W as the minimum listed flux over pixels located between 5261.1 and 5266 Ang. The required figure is 11.42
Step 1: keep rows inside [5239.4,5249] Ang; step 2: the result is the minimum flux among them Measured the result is 12.18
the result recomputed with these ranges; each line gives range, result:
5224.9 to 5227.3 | 11.85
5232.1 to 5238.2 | 11.7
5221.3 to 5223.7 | 13.34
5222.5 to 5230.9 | 10.31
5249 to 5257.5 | 12.6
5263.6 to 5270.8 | 9.924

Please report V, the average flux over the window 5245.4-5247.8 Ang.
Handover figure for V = 13.7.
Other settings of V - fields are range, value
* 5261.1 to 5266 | 12.1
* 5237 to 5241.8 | 13.4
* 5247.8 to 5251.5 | 13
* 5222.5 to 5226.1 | 12.9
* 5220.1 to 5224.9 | 13.4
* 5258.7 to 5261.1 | 13.5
